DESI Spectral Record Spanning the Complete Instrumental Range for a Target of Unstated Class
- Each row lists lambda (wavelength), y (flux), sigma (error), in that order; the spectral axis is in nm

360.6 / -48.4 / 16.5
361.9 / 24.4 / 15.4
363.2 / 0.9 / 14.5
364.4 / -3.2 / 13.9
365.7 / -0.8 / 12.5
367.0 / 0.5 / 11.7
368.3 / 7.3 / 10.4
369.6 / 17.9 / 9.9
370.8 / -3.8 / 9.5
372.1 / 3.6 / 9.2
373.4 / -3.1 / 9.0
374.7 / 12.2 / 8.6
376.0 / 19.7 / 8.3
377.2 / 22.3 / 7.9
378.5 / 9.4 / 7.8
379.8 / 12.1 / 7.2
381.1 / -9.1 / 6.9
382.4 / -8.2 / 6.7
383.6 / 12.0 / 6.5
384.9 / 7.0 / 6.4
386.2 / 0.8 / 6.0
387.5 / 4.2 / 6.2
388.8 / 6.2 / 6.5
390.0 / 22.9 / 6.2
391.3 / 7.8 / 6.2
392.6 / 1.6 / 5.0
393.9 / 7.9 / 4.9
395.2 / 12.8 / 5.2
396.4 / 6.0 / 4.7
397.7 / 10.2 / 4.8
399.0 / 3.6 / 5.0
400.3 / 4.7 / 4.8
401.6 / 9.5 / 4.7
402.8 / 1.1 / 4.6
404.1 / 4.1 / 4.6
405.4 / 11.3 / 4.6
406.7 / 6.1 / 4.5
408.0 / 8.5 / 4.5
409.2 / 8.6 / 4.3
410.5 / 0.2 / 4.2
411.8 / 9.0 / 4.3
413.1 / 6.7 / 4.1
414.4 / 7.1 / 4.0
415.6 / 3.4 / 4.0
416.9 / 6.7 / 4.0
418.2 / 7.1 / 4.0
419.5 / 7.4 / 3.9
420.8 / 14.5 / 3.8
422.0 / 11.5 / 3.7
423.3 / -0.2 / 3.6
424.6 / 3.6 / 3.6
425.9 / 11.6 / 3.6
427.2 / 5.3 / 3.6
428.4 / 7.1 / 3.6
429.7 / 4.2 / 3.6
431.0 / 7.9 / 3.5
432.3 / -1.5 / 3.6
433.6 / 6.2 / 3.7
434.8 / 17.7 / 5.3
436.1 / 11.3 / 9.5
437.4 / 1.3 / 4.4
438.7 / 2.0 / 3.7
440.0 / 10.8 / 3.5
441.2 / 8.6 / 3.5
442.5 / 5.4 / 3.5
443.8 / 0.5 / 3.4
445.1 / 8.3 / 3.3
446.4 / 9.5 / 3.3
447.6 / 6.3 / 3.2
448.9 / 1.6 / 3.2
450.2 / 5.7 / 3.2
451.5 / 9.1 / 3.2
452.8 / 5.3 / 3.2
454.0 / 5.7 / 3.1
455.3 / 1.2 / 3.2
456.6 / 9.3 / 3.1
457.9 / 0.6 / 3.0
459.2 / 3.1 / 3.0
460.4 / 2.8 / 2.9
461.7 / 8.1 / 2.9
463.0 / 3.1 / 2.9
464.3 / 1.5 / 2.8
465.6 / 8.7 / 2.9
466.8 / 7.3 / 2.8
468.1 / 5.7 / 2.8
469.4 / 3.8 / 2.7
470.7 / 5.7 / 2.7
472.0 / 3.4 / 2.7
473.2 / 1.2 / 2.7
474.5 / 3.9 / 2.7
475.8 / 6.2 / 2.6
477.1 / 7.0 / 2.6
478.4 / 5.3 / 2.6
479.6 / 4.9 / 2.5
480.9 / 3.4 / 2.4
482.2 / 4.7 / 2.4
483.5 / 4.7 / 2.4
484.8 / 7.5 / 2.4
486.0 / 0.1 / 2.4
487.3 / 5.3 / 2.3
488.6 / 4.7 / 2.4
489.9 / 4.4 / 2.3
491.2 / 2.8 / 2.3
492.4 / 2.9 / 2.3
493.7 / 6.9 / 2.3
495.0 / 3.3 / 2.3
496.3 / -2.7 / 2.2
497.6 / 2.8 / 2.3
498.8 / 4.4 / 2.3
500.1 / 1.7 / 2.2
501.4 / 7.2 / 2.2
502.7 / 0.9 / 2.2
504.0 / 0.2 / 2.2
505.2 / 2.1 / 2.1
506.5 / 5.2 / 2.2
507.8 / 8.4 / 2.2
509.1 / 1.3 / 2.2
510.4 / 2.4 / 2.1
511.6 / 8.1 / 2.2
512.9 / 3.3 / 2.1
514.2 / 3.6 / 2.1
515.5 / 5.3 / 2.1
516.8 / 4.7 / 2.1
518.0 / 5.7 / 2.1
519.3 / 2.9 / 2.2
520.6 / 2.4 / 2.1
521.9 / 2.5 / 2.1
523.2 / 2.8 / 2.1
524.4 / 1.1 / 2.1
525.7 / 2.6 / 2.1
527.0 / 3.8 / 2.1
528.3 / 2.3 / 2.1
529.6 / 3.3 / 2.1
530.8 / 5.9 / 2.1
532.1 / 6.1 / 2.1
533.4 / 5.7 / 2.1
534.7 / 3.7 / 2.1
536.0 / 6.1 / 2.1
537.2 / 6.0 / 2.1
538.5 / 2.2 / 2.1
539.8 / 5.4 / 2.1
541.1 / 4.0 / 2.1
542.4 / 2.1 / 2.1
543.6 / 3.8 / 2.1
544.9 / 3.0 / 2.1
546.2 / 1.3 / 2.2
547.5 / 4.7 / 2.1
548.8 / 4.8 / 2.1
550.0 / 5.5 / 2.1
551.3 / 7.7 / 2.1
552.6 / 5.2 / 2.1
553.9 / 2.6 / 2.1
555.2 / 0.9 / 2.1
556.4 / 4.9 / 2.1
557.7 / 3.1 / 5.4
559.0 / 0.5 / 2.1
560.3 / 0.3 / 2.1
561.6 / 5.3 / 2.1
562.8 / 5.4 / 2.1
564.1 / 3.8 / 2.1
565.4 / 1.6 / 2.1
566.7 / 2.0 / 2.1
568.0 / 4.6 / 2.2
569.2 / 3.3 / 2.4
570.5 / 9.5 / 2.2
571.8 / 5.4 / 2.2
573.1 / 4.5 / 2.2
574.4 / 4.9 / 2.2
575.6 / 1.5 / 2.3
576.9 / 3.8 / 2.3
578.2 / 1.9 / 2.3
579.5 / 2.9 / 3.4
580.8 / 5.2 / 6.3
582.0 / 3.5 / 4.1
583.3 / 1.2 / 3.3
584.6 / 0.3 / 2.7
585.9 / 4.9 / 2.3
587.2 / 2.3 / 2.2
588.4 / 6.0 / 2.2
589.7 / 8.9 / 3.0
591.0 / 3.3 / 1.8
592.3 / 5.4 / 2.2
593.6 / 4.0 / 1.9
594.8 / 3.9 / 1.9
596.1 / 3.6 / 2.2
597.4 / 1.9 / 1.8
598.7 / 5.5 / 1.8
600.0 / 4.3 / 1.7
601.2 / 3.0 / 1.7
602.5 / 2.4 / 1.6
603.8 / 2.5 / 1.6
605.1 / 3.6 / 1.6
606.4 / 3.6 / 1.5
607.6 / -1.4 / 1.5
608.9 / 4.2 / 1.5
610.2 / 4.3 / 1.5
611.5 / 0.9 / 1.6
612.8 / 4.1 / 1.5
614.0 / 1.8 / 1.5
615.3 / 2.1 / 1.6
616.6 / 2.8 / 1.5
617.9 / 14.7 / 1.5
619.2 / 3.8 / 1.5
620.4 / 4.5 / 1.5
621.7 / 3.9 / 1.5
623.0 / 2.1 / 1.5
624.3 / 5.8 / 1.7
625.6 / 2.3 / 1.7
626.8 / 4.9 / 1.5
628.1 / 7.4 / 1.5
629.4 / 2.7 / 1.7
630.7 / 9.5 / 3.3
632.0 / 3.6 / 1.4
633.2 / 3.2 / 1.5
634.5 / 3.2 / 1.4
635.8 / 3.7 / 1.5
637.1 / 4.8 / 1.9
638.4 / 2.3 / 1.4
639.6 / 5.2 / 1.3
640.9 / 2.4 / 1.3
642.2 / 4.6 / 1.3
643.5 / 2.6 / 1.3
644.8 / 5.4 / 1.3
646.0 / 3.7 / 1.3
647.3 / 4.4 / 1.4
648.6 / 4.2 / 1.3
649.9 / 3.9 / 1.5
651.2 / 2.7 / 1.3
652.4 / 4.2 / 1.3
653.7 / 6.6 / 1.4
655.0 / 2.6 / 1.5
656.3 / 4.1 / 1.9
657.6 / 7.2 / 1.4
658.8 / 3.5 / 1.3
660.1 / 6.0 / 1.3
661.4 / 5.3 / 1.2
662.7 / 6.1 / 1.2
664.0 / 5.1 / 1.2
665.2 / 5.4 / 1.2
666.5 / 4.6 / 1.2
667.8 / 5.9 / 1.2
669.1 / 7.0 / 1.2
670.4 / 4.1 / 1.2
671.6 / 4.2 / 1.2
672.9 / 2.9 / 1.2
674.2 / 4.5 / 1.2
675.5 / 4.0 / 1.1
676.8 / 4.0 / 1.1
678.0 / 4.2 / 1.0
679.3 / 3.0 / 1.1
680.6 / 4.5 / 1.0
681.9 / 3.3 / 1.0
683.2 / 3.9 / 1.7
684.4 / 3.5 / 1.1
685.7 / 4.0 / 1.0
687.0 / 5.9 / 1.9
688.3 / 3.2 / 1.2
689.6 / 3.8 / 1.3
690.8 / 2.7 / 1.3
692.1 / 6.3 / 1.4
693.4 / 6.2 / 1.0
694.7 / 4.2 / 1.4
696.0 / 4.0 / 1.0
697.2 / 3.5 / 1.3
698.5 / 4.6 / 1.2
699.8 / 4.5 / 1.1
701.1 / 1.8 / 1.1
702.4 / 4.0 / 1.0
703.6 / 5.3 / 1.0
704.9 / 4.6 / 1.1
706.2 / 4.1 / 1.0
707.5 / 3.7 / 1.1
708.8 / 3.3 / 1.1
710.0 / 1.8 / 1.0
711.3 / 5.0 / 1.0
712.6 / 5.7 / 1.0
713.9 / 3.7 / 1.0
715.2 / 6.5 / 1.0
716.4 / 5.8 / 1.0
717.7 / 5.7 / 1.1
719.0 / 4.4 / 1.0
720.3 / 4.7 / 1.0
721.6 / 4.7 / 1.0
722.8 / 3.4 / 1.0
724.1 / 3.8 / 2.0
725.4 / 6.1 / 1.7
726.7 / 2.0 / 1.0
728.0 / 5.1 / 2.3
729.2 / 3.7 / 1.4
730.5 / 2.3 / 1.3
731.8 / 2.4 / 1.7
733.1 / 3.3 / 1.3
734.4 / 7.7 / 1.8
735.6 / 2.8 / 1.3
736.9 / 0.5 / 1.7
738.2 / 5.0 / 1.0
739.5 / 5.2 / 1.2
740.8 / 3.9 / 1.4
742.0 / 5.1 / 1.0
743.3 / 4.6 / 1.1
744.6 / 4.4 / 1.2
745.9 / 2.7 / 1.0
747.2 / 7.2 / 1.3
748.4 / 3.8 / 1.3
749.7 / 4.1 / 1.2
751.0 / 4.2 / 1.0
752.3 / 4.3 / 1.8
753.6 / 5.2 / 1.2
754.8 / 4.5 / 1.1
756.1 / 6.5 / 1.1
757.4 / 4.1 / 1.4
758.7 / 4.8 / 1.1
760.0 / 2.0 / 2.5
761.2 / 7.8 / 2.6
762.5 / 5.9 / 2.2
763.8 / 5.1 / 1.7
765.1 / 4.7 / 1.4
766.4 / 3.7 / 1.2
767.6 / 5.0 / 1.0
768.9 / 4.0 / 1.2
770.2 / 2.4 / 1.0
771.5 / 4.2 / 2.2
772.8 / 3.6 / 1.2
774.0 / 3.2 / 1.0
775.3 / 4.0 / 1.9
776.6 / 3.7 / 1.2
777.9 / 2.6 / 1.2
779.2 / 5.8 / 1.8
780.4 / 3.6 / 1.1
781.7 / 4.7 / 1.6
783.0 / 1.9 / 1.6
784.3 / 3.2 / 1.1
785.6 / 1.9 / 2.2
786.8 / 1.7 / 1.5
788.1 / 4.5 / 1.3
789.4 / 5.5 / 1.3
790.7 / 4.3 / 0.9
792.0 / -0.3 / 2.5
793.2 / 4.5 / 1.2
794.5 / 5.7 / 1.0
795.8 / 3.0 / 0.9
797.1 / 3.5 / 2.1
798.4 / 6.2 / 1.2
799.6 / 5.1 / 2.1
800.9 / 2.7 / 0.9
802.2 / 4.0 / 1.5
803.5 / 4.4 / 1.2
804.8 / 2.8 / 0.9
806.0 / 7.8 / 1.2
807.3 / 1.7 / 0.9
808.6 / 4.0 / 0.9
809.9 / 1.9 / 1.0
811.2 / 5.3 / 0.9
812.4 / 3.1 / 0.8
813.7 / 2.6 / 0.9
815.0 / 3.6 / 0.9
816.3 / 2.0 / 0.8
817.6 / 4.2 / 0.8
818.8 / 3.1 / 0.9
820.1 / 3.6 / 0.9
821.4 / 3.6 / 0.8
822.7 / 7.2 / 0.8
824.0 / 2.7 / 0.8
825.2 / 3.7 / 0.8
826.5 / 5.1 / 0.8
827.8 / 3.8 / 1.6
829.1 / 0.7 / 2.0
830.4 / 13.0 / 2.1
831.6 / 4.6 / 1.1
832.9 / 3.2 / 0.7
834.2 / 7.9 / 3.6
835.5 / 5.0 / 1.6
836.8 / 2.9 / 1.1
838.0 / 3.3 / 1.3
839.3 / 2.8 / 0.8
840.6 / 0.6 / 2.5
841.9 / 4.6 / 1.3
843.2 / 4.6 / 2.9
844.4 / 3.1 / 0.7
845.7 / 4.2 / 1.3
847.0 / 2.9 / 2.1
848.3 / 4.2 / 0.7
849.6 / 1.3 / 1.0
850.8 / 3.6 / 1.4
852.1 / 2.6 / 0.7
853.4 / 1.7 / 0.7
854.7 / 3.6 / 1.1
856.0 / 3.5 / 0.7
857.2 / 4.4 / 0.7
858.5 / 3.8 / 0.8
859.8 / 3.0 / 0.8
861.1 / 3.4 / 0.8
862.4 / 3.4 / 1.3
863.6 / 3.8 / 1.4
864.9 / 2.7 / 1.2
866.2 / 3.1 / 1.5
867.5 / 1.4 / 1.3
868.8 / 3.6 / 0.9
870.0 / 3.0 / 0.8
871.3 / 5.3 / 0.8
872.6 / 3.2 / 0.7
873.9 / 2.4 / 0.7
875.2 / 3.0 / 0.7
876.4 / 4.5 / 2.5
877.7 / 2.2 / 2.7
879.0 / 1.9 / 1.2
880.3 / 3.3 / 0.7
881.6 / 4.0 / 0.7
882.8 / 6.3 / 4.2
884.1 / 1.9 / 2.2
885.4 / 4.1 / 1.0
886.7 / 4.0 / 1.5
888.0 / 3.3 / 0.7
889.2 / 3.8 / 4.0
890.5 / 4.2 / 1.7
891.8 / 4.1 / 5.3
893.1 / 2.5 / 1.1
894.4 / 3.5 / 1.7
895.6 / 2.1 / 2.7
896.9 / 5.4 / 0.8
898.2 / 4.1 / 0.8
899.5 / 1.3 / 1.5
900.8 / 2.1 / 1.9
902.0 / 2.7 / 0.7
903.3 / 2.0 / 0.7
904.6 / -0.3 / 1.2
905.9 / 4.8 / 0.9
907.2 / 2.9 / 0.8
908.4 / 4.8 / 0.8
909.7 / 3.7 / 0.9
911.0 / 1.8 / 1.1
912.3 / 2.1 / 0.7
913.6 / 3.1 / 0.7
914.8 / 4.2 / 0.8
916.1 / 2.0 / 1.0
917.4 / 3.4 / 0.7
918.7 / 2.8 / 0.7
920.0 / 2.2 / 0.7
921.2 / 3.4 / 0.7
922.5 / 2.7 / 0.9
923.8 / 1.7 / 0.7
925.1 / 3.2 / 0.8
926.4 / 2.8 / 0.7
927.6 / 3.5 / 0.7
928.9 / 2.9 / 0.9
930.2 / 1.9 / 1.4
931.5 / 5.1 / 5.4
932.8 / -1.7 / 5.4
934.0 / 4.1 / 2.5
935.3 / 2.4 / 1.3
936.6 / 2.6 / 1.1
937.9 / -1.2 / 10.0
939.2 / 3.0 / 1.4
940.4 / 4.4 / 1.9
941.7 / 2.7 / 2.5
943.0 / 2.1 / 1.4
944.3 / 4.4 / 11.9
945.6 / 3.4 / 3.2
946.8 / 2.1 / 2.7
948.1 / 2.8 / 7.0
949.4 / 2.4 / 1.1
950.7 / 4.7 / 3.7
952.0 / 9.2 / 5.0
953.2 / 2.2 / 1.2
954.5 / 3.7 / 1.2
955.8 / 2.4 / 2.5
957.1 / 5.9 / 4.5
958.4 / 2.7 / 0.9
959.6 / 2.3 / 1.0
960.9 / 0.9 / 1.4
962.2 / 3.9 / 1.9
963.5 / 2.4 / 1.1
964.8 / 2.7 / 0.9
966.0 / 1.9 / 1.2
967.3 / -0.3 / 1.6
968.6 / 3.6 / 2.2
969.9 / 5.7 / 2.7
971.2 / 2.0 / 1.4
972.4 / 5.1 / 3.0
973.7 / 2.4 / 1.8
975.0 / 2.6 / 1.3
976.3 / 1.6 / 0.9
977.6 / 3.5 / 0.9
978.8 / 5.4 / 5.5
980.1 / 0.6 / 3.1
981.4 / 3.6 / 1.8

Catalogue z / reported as 0.66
